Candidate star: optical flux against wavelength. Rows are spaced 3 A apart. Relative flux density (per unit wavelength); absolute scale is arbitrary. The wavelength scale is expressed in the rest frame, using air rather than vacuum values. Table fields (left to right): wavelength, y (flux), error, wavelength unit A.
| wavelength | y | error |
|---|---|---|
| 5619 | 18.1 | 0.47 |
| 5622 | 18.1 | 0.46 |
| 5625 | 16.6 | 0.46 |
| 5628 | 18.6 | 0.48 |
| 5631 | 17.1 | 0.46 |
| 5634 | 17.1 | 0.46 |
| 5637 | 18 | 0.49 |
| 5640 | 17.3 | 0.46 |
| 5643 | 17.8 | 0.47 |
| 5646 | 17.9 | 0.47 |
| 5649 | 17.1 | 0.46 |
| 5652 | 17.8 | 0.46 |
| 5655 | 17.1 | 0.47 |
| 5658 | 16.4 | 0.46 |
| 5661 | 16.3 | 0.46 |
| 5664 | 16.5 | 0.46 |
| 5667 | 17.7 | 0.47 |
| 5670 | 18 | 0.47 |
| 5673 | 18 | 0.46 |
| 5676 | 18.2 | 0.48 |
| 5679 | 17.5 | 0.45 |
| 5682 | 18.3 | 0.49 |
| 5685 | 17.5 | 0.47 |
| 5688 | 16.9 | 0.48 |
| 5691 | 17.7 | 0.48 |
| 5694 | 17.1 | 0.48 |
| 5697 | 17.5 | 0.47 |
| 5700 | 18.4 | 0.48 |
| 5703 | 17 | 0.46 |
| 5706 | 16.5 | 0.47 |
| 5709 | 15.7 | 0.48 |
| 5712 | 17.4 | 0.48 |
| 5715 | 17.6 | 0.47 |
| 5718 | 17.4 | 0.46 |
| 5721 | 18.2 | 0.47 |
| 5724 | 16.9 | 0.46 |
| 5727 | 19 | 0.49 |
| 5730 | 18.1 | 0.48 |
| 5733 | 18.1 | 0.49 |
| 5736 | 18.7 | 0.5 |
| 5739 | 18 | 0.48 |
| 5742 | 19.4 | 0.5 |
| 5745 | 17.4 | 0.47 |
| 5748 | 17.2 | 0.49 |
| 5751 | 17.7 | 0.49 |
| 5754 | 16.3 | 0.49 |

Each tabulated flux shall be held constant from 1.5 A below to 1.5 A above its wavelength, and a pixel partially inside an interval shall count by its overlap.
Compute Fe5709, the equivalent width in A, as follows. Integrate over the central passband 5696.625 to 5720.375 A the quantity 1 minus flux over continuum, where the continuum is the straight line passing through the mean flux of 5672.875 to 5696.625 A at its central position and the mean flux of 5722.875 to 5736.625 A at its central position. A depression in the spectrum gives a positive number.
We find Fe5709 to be 0.9 A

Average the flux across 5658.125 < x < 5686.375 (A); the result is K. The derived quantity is 17.5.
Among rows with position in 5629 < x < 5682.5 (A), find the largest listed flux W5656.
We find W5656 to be 18.3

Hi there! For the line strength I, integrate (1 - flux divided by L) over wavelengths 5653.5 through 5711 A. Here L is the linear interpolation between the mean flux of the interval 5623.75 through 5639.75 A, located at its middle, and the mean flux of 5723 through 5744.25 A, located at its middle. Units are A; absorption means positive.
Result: 2.0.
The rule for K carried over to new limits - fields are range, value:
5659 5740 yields 17.6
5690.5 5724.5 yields 17.3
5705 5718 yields 16.9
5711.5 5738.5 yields 18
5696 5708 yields 17.3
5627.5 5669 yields 17.3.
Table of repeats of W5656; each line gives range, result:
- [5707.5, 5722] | 18.2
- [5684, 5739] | 19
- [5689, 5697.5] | 17.7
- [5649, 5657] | 17.8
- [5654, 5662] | 17.1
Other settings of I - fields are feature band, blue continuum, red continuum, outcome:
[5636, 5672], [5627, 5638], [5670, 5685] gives 0.94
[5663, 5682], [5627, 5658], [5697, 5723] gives -0.36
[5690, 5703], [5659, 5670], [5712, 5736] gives -0.08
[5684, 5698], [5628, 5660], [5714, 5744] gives 0.38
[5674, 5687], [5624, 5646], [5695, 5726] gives -0.34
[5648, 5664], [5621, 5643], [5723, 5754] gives 0.68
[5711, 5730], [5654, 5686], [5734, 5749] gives 0.17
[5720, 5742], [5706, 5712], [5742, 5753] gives -1.47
